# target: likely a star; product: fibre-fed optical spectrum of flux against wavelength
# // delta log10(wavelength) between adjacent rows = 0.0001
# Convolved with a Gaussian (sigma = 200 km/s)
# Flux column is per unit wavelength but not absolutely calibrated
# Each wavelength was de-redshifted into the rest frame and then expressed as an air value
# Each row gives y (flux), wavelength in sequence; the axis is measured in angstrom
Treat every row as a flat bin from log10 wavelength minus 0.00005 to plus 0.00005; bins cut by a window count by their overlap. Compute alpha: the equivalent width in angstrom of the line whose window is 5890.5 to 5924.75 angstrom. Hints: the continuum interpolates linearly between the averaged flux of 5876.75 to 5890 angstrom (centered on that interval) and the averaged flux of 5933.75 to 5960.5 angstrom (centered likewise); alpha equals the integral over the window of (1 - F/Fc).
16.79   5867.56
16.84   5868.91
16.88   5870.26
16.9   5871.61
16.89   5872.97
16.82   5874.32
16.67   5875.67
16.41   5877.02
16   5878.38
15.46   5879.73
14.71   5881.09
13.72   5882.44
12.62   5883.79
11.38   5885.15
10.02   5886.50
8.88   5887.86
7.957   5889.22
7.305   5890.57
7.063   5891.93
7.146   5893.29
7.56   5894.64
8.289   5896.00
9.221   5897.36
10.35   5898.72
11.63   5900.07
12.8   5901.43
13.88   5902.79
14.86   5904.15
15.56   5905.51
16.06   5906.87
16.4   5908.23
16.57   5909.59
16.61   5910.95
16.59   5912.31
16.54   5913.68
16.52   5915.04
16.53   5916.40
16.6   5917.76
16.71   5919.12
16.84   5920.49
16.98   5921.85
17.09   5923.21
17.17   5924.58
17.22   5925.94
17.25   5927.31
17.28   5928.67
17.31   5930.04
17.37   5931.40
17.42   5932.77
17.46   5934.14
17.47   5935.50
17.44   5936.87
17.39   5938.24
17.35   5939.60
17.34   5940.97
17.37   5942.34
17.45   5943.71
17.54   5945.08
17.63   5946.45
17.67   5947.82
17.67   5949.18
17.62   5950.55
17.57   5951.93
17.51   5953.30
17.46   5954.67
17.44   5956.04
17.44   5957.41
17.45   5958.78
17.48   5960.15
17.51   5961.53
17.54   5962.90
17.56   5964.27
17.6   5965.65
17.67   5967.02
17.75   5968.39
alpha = 1.7 angstrom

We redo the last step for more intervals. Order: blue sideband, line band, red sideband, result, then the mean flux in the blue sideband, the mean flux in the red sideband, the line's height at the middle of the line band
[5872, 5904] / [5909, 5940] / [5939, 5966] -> -4.0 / 12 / 17.5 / 15.1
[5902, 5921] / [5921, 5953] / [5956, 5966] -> -1.1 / 16.1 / 17.5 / 16.8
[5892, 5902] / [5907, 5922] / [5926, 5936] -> -3.5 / 9.39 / 17.4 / 13.5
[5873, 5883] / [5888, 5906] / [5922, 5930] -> 6.8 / 15.8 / 17.2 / 16.3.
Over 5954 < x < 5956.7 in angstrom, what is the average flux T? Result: 17.5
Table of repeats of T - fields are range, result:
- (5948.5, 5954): 17.6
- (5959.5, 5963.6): 17.5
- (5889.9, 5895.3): 7.27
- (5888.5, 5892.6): 7.45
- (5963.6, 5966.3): 17.5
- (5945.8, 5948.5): 17.7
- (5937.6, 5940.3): 17.4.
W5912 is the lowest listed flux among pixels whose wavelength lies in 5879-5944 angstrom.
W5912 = 7.063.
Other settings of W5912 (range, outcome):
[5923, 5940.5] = 17.09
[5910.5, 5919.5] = 16.52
